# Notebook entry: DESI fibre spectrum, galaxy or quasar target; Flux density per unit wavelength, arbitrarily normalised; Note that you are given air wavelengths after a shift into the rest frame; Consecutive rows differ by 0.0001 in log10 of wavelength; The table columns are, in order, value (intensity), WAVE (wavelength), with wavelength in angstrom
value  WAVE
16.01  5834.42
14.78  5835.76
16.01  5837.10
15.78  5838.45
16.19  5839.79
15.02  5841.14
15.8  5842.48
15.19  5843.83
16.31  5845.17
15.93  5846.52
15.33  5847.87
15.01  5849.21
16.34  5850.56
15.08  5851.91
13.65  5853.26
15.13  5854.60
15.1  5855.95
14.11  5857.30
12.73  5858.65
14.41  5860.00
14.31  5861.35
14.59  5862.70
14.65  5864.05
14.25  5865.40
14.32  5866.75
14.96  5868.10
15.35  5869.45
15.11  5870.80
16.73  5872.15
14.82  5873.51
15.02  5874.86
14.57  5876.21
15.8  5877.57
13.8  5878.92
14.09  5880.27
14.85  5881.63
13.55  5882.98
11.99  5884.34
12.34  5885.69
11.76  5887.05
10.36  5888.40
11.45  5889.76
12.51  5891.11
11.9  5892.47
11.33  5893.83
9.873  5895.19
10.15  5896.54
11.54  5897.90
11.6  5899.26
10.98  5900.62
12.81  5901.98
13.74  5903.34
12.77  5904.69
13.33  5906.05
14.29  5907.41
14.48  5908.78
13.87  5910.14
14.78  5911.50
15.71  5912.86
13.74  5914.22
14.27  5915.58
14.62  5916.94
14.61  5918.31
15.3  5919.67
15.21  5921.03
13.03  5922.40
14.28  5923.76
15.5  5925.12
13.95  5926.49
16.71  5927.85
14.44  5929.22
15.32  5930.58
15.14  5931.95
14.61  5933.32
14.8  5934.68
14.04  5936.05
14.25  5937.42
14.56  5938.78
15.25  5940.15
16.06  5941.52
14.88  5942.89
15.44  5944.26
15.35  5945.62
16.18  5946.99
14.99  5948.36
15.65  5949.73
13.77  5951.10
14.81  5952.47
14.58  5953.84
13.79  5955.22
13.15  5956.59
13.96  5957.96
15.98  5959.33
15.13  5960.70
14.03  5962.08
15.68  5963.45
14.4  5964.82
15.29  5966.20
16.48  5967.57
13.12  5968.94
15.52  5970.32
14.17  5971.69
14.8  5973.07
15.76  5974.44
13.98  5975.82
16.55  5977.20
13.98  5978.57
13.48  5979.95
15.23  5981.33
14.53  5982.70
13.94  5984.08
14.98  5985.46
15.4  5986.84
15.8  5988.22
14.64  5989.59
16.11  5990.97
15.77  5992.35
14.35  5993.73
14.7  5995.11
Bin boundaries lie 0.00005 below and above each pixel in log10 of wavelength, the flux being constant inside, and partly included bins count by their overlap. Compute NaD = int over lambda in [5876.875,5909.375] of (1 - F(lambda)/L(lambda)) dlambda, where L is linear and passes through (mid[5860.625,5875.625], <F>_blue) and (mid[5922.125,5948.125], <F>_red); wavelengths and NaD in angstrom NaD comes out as 5.20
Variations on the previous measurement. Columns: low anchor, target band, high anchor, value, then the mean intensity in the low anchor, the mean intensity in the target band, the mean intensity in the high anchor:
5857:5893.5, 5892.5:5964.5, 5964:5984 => 0.9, 13.8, 14.2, 14.8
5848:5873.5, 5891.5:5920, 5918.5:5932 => 3.4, 14.8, 13.1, 14.9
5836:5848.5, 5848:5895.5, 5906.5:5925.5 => 4.1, 15.7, 13.9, 14.5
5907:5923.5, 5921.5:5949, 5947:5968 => -0.6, 14.5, 14.9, 14.8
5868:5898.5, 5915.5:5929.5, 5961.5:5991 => -0.9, 13.2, 14.7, 14.9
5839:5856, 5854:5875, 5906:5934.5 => 0.7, 15.4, 14.7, 14.7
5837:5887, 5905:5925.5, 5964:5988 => 0.5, 14.8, 14.4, 14.8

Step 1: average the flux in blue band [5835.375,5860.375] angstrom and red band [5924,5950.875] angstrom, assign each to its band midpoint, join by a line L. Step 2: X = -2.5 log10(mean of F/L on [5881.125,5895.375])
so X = 0.25 mag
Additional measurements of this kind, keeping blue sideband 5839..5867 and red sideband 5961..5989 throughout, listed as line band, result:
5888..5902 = 0.305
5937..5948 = -0.028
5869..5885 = 0.022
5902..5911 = 0.091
